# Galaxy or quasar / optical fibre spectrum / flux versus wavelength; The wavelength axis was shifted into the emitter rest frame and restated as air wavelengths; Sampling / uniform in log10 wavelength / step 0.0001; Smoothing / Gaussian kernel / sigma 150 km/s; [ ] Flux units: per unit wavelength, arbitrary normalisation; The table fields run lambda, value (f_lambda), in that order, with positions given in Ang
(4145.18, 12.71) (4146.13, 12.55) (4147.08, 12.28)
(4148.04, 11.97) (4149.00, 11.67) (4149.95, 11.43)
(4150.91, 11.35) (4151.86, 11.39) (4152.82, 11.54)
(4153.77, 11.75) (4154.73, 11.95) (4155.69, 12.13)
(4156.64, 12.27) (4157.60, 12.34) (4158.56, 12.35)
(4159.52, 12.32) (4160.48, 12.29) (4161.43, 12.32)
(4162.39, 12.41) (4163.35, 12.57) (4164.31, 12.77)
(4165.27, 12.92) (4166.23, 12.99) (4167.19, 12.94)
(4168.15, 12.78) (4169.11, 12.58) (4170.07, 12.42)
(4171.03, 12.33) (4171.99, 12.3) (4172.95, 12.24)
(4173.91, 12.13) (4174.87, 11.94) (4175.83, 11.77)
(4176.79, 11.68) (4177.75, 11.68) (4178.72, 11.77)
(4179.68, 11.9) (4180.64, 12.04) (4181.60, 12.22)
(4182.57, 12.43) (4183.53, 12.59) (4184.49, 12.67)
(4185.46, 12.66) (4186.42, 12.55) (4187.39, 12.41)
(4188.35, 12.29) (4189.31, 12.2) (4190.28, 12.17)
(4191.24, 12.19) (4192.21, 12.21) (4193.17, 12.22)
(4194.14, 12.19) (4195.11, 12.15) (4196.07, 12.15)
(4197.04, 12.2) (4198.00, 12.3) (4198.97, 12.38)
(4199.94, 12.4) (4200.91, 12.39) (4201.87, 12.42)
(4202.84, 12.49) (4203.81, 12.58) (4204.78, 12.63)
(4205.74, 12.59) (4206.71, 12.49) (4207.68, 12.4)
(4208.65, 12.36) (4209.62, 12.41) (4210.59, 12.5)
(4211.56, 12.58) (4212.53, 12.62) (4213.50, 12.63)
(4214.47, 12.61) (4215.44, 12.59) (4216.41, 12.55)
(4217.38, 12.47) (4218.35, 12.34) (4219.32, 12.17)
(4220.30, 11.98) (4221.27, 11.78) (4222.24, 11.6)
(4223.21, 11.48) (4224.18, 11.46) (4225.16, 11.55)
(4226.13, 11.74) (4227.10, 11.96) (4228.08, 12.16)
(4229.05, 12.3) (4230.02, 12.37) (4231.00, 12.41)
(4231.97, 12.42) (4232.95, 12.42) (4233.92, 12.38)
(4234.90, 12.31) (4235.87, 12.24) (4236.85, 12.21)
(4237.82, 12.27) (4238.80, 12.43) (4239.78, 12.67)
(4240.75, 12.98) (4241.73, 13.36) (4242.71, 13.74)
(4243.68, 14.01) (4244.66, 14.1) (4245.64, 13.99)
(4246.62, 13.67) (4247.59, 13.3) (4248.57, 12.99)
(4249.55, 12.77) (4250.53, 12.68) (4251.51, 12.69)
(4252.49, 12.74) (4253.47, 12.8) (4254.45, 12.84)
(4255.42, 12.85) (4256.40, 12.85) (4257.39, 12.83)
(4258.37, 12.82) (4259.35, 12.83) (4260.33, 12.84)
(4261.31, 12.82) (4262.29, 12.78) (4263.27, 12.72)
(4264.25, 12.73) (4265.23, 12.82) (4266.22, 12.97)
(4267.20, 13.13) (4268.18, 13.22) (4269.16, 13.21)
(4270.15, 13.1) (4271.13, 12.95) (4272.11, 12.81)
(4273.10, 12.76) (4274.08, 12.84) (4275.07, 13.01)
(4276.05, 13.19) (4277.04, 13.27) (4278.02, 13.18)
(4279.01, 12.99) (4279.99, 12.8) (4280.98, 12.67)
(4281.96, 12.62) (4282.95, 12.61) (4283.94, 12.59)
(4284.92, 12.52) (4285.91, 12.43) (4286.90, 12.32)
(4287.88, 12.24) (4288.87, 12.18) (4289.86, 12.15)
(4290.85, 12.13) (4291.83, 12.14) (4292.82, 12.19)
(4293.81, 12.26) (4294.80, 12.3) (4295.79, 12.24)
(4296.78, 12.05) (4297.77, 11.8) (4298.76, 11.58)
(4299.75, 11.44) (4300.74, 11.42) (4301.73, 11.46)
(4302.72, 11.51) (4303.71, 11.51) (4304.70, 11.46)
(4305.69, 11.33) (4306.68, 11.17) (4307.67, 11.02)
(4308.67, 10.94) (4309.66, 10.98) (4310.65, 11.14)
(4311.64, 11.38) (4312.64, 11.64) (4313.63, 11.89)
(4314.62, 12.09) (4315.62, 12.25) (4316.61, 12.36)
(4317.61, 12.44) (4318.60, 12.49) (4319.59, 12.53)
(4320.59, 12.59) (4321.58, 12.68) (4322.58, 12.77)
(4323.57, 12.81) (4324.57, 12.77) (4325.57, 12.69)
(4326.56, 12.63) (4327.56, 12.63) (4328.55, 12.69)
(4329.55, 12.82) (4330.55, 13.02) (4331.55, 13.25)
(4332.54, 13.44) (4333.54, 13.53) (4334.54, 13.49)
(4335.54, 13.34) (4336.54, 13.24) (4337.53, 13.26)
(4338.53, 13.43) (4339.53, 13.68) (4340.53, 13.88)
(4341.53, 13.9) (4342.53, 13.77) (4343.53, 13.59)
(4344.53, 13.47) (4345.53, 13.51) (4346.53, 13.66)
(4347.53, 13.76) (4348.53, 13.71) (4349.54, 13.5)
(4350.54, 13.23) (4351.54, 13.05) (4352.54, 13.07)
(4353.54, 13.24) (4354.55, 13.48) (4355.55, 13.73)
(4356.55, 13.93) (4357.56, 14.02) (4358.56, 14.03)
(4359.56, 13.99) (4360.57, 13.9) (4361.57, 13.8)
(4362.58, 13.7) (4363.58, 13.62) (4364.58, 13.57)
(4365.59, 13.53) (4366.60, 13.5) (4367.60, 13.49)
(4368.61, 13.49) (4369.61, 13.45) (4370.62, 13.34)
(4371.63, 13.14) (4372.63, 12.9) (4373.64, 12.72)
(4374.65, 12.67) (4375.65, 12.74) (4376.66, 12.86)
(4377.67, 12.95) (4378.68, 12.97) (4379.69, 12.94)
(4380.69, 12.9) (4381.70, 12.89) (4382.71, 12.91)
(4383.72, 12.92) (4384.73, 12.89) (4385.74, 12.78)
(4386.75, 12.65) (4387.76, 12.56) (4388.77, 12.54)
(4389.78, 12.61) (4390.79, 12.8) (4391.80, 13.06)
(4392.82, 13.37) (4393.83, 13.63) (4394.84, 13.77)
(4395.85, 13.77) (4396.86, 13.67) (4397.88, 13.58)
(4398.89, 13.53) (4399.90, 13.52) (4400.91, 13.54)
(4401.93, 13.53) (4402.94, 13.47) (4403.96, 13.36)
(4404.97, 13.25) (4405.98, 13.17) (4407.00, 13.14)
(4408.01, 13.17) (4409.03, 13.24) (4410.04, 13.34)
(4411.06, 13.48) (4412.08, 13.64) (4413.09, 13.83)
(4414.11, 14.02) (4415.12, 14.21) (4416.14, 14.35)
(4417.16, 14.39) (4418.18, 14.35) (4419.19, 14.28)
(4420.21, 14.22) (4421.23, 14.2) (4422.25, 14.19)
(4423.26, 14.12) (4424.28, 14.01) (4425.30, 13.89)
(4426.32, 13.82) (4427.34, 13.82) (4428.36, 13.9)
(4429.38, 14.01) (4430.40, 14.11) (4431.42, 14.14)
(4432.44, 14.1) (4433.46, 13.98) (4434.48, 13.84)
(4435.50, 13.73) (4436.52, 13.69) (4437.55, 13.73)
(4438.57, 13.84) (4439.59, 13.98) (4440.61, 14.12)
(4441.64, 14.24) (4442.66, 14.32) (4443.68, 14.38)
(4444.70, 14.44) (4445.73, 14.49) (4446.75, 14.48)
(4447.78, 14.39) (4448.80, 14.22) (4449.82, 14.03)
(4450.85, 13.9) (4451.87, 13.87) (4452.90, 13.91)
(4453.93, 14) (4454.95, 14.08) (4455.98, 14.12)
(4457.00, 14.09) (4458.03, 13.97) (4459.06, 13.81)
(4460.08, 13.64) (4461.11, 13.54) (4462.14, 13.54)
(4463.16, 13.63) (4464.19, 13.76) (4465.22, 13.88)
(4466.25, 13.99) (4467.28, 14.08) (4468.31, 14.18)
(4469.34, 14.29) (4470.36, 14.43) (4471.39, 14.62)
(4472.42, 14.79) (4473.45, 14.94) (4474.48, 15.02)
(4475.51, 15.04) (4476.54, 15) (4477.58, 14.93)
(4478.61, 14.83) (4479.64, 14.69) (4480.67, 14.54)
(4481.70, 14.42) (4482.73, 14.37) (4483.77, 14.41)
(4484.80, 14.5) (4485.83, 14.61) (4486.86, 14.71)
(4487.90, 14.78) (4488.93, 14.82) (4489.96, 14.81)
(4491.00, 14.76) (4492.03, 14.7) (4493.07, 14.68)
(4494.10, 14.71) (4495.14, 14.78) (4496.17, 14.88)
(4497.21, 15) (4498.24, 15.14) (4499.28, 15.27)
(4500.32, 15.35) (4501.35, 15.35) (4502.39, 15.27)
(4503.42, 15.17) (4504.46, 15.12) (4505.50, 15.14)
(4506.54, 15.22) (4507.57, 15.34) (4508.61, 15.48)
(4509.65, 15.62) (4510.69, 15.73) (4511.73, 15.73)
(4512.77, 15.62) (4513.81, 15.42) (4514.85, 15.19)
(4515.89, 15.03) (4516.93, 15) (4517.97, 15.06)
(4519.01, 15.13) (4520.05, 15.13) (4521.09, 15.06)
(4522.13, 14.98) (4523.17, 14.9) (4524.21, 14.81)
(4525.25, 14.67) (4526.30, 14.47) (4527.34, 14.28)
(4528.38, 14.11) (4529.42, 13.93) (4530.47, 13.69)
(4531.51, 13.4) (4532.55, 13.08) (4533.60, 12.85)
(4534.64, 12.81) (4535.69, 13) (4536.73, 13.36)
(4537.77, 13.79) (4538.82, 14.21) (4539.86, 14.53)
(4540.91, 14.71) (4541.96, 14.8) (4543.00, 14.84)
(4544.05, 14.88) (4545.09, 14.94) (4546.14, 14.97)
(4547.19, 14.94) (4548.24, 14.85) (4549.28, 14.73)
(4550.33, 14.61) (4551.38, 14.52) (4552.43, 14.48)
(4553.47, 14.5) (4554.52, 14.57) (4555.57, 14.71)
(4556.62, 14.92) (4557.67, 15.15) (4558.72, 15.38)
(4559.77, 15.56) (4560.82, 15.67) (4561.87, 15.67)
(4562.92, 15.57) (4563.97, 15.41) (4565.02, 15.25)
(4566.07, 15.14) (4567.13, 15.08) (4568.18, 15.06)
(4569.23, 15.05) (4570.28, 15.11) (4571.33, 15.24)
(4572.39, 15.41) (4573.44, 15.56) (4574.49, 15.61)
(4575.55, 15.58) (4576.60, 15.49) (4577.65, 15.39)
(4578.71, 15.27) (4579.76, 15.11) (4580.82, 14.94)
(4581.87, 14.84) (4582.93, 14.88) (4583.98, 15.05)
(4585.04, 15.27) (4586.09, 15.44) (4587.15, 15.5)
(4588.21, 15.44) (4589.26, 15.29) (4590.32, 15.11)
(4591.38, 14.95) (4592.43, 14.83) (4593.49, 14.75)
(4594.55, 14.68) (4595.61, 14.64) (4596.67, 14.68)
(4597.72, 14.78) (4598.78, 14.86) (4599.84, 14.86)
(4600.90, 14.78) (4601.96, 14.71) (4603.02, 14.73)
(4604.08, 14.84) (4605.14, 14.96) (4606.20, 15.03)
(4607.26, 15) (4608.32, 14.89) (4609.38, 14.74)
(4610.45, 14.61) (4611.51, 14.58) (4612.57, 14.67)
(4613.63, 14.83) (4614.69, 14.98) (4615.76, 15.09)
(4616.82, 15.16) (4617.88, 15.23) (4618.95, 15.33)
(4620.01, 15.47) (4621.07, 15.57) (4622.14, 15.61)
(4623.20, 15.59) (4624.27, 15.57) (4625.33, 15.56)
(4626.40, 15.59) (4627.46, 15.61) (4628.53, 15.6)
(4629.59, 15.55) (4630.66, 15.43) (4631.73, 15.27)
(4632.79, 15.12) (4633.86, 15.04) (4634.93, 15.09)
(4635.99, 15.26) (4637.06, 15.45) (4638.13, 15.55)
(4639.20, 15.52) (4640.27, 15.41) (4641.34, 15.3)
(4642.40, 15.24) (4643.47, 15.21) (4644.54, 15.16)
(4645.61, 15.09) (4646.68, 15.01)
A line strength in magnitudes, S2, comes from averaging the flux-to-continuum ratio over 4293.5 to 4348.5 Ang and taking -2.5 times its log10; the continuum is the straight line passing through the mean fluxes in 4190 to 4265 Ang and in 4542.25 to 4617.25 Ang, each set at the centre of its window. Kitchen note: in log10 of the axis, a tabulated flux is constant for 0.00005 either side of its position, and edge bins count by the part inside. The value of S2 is 0.06 mag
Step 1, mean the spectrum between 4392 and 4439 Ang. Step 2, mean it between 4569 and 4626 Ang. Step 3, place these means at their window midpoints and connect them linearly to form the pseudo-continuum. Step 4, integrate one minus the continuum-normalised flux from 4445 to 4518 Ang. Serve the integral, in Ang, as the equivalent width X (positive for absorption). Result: -2.0 Ang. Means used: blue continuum 13.8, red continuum 15.1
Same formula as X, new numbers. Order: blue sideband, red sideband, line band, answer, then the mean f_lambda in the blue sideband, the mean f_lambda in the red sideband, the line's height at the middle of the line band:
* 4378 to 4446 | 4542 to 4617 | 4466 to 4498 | -1.0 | 13.6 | 15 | 14.2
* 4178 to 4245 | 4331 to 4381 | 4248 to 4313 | 2.5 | 12.4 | 13.4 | 12.9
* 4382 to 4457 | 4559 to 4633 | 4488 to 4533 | -1.4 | 13.7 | 15.2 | 14.5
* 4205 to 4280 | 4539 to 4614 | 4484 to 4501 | -0.5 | 12.7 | 15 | 14.4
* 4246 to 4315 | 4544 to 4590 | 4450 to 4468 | 0.3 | 12.4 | 15.1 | 14.1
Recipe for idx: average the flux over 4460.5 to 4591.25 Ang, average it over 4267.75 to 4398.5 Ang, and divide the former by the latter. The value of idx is 1.15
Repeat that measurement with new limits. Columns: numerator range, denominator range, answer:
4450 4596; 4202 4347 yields 1.17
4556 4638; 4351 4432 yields 1.13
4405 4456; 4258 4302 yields 1.11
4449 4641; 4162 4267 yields 1.19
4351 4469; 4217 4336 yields 1.09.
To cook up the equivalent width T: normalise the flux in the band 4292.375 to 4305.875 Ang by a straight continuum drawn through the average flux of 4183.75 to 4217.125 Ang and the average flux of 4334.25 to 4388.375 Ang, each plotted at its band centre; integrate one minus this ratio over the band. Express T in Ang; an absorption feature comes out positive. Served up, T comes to 1.3 Ang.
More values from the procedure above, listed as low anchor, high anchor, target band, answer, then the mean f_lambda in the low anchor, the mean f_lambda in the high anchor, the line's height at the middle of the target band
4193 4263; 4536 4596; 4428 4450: 0.0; 12.5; 15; 14.1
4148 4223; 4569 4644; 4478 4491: -0.3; 12.3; 15.2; 14.3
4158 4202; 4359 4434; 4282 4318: 3.0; 12.3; 13.5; 13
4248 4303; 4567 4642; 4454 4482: -0.4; 12.6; 15.2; 14.1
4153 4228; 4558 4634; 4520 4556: 1.0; 12.3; 15.2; 14.8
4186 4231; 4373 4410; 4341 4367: -1.4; 12.3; 13.1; 12.9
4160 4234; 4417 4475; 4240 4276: -0.9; 12.3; 14.1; 12.7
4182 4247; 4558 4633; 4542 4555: 0.1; 12.4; 15.2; 14.8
